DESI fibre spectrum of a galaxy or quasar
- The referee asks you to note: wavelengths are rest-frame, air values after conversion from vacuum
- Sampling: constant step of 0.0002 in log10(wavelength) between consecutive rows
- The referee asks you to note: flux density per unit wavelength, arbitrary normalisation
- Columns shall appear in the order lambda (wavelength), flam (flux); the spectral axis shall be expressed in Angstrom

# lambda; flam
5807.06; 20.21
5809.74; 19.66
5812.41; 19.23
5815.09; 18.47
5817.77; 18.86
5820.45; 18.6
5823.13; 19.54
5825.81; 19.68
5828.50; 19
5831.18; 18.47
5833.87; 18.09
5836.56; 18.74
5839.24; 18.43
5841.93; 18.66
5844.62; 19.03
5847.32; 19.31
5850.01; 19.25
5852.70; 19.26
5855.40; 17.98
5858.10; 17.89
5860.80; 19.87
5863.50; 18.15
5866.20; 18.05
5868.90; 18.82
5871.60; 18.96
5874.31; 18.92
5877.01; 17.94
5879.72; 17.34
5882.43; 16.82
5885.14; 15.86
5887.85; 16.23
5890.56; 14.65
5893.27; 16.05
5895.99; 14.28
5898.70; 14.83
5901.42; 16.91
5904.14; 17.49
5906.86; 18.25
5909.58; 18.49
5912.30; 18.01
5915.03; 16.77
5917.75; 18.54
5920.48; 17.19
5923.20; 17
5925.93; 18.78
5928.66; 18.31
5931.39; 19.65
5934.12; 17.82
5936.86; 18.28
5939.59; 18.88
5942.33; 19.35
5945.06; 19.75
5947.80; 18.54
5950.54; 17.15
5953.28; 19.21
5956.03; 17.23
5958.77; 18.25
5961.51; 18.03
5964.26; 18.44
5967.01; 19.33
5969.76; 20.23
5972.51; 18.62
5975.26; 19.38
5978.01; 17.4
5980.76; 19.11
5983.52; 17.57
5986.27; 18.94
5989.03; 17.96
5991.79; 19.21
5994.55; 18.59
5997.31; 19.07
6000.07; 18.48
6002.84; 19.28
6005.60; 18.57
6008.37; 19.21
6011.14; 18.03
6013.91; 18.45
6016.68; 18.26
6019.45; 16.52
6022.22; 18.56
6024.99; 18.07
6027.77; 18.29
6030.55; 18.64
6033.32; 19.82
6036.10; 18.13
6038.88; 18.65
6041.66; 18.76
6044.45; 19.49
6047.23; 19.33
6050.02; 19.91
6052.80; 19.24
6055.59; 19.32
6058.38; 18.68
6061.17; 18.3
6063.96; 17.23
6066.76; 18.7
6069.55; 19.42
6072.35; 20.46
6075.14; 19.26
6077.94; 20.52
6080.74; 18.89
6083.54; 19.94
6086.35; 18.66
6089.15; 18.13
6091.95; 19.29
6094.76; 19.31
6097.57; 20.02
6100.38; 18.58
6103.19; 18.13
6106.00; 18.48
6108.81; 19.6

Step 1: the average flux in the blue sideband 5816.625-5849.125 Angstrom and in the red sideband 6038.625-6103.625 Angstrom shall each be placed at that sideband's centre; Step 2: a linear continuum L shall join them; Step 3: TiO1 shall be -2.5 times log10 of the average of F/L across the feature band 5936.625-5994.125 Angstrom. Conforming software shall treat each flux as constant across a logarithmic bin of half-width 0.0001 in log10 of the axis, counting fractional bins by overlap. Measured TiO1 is 0.02 mag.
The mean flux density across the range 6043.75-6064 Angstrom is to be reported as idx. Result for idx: 19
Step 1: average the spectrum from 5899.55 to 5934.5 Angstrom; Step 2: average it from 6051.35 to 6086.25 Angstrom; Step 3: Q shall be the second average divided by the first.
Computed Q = 1.1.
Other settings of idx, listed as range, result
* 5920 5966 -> 18.4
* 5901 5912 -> 17.9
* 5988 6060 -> 18.7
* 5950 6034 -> 18.5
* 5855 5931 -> 17.5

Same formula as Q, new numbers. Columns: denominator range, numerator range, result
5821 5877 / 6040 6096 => 1.02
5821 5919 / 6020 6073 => 1.05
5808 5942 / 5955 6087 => 1.04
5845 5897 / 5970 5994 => 1.05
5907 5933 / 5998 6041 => 1.02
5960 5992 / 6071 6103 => 1.04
